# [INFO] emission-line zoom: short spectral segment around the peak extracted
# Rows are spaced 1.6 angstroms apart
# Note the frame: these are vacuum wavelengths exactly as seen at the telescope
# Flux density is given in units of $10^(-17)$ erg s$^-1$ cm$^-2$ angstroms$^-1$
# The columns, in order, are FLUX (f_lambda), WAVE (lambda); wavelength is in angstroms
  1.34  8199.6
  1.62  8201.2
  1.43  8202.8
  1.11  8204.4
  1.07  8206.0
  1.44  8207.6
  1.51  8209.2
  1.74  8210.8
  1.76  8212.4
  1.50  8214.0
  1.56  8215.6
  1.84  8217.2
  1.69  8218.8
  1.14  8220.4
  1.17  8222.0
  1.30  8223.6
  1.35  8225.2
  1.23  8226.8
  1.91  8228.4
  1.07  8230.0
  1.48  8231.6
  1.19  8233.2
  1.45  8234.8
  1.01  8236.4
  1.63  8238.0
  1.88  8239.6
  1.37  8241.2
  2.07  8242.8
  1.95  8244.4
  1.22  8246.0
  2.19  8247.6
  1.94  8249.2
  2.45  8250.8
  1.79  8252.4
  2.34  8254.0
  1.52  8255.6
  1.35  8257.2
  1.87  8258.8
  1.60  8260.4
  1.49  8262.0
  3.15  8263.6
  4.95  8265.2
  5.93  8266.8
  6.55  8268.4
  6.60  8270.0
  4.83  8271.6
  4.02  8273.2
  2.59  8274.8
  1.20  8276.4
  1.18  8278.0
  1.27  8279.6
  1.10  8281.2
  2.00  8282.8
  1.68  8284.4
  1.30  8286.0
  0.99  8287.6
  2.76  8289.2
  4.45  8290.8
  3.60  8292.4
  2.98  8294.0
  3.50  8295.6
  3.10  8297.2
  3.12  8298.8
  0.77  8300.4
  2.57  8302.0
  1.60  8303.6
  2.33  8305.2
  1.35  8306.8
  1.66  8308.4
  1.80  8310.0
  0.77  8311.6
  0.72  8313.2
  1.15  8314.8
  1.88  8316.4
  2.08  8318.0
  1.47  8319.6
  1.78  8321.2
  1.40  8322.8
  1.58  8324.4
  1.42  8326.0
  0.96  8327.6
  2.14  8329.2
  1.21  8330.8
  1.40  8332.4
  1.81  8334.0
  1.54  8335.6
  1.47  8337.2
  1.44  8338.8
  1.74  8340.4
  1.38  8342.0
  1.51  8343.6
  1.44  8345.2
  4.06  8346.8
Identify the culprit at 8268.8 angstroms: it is Halpha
